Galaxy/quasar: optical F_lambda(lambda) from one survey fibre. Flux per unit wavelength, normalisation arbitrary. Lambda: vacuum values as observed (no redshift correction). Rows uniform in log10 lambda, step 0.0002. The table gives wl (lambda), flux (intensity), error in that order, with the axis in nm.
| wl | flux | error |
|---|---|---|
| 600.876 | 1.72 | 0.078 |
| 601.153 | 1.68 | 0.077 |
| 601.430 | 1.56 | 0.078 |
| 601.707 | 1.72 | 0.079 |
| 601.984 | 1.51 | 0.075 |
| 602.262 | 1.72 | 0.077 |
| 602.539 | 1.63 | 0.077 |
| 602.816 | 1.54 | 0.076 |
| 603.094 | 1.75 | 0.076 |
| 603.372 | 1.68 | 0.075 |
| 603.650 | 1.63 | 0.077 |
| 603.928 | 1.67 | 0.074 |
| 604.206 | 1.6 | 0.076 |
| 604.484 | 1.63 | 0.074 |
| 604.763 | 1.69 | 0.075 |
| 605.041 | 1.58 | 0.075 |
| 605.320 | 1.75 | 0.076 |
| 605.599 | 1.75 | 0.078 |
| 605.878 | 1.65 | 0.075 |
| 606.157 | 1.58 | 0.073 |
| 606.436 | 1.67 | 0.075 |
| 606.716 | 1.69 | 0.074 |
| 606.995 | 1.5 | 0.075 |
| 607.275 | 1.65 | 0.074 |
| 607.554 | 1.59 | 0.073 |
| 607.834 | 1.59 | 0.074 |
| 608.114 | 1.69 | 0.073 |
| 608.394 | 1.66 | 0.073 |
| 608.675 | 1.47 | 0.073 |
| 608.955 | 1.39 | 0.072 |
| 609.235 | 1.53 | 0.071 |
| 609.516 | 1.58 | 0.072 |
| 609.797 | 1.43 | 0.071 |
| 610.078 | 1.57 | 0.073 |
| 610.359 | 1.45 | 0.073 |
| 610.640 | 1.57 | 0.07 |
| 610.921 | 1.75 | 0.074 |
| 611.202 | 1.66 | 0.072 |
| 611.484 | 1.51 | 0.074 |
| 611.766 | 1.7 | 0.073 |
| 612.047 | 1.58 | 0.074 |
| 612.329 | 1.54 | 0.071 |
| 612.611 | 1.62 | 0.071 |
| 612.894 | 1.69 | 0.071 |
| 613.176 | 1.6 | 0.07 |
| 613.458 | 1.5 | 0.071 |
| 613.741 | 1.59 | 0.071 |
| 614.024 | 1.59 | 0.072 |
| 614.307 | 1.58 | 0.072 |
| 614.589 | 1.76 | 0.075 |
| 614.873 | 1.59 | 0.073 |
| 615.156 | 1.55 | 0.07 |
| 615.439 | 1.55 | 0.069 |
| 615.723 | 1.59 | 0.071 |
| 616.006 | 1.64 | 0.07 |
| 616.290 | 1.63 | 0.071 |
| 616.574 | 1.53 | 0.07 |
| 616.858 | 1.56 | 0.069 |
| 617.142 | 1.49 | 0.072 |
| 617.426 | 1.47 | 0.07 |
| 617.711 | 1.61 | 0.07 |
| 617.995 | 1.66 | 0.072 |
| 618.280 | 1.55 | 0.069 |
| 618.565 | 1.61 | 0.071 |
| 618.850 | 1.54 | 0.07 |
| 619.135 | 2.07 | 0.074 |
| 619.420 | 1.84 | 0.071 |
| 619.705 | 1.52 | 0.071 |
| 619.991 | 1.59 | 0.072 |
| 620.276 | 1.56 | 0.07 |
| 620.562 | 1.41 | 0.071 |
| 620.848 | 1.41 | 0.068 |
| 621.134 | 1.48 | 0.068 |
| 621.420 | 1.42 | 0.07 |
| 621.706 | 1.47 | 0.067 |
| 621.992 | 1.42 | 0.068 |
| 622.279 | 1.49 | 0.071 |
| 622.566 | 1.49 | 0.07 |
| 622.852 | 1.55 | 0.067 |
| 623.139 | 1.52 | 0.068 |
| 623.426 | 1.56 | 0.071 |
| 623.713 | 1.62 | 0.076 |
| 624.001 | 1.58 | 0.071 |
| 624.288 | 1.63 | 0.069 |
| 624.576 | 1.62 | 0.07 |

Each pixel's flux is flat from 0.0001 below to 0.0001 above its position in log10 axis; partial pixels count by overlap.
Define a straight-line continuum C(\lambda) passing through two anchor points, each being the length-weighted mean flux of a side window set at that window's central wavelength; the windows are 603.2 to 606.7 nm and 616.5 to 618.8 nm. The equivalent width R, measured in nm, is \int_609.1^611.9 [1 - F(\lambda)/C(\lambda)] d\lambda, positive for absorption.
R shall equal 0.070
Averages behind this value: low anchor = 1.66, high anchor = 1.56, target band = 1.57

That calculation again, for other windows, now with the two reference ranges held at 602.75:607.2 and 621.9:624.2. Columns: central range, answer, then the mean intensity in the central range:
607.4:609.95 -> 0.12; 1.55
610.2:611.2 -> 0.01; 1.6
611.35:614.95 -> -0.02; 1.6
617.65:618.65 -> -0.03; 1.61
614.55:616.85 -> -0.02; 1.6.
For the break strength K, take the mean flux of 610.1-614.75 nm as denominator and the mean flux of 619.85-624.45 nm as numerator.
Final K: 0.94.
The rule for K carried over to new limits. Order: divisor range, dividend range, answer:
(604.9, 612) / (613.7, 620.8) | 1.00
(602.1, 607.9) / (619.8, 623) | 0.90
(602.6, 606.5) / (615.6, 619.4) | 0.98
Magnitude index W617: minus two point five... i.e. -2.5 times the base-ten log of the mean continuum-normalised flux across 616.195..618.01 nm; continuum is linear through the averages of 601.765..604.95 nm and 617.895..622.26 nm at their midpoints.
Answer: 0.02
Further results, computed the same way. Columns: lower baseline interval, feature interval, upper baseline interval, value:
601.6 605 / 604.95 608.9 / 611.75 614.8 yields 0.00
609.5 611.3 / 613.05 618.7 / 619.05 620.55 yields 0.03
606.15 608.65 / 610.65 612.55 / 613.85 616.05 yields -0.01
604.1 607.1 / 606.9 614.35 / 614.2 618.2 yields 0.03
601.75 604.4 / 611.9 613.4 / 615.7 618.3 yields 0.00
